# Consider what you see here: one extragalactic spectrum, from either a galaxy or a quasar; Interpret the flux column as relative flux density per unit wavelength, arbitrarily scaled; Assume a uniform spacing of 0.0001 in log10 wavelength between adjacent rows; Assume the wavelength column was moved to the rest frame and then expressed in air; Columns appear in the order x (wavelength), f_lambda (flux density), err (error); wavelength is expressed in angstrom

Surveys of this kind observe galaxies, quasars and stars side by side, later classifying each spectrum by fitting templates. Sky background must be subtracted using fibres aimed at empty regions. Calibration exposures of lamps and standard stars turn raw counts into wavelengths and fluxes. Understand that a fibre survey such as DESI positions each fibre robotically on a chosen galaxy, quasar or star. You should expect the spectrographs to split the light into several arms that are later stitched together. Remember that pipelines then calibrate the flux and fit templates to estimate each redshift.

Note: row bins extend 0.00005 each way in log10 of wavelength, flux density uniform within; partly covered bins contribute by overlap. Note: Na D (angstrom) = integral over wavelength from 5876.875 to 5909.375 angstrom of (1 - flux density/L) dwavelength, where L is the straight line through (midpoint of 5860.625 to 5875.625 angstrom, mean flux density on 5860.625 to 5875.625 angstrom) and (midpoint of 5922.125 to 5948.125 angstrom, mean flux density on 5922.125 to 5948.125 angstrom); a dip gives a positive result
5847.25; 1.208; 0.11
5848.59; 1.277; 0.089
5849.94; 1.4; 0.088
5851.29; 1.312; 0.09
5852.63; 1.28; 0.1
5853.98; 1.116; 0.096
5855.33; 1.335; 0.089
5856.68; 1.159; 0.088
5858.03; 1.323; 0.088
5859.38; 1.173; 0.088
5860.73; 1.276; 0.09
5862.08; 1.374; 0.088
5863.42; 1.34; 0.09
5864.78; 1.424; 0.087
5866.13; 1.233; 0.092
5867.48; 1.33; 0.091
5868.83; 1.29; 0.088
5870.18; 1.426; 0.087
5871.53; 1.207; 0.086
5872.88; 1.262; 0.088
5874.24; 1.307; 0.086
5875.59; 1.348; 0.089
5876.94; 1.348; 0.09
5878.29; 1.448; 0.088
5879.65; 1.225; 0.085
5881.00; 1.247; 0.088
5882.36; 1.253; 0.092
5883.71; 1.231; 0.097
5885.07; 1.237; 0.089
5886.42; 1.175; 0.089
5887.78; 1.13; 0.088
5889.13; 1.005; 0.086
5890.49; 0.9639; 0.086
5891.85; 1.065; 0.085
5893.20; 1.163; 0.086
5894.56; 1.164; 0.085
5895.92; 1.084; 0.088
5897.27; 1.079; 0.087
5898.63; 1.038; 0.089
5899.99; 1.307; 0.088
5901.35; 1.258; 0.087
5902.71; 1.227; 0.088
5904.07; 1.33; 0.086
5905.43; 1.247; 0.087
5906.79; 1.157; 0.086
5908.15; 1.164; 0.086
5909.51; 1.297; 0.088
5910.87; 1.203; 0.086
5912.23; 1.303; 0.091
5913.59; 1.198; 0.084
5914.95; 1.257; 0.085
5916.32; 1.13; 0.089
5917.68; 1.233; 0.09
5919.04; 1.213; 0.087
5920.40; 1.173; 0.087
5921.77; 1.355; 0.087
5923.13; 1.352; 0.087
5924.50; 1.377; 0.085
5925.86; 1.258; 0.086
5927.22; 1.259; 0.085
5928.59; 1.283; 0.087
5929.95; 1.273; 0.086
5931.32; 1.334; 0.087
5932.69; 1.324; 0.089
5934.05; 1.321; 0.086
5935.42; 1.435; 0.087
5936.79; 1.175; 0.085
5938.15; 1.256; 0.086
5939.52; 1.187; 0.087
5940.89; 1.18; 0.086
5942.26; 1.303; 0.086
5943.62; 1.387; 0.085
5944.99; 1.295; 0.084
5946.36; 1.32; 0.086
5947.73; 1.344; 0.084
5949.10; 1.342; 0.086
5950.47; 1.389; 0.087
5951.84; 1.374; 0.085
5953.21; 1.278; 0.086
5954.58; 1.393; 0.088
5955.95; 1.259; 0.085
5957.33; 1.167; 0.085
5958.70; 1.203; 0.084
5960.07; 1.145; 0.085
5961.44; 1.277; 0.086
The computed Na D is 3.0 angstrom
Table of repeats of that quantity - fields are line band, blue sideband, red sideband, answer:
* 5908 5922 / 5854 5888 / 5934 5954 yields 0.7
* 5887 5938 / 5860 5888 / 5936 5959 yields 2.8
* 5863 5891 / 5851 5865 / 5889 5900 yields -1.9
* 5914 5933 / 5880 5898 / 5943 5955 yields -0.2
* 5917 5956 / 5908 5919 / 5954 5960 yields -2.1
